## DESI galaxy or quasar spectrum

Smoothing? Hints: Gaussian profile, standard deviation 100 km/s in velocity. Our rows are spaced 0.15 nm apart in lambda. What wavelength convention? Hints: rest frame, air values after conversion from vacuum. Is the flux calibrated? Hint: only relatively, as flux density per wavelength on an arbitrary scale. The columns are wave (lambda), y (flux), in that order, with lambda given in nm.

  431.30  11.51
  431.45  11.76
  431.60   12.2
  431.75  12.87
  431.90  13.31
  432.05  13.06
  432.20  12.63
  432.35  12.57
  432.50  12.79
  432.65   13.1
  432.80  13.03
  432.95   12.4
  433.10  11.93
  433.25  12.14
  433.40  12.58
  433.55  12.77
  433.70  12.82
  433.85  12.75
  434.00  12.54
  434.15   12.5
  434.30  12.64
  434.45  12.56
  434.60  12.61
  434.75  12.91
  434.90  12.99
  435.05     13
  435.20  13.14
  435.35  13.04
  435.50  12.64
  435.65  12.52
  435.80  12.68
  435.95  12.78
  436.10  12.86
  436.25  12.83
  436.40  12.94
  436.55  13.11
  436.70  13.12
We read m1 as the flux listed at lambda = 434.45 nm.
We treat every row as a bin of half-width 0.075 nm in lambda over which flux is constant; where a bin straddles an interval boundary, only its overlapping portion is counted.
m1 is 12.56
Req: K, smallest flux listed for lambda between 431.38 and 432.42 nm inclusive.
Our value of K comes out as 11.76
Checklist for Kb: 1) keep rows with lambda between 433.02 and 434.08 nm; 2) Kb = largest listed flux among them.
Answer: 12.82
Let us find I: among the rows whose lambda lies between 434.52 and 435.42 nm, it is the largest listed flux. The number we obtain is 13.14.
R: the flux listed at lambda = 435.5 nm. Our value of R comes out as 12.64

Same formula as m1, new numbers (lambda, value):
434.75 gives 12.91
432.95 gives 12.4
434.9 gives 12.99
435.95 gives 12.78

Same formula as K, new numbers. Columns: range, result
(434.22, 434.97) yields 12.56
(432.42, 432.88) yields 12.79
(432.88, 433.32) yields 11.93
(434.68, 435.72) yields 12.52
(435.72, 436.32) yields 12.68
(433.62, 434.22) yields 12.5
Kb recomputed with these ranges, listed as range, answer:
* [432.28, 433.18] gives 13.1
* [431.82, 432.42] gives 13.31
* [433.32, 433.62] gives 12.77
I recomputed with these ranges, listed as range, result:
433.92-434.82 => 12.91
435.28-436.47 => 13.04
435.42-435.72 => 12.64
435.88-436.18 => 12.86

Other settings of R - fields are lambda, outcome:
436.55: 13.11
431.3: 11.51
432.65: 13.1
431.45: 11.76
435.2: 13.14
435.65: 12.52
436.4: 12.94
